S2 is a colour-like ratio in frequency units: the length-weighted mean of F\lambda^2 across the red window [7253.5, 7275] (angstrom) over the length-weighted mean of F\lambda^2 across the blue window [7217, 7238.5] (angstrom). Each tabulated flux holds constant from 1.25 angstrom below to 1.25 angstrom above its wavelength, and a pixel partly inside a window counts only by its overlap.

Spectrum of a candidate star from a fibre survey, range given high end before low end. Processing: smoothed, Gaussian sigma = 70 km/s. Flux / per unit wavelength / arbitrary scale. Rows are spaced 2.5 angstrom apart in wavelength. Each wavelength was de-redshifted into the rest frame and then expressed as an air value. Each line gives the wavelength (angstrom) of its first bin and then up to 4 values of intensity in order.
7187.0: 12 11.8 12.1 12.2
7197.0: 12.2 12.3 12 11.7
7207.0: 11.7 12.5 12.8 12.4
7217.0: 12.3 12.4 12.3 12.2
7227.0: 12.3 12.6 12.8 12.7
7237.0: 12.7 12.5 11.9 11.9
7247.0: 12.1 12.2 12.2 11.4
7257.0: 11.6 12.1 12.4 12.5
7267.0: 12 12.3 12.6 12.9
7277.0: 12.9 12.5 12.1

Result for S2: 0.99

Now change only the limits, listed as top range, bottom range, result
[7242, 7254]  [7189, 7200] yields 1.01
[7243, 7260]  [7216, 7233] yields 0.97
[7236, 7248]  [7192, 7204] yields 1.02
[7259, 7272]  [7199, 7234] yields 1.01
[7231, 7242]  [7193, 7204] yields 1.05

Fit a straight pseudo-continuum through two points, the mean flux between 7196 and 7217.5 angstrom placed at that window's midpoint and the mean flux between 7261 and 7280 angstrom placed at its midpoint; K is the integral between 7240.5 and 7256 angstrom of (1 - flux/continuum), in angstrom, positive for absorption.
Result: 0.6 angstrom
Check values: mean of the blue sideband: 12.2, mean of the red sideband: 12.5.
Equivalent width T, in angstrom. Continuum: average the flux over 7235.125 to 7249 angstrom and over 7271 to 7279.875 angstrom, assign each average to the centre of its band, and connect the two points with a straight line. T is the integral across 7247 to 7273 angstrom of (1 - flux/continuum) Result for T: 0.8 angstrom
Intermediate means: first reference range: 12.2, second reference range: 12.8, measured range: 12.1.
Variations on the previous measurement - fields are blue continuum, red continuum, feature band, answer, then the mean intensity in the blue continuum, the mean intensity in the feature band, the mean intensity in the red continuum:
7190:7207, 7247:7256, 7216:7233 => -0.6 angstrom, 12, 12.4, 11.9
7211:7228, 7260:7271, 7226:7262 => 0.3 angstrom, 12.4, 12.2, 12.3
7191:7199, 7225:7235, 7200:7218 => 0.2 angstrom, 12.2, 12.2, 12.6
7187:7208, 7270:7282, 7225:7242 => -0.3 angstrom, 12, 12.5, 12.6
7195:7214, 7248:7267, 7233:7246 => -0.3 angstrom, 12.2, 12.3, 12.1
